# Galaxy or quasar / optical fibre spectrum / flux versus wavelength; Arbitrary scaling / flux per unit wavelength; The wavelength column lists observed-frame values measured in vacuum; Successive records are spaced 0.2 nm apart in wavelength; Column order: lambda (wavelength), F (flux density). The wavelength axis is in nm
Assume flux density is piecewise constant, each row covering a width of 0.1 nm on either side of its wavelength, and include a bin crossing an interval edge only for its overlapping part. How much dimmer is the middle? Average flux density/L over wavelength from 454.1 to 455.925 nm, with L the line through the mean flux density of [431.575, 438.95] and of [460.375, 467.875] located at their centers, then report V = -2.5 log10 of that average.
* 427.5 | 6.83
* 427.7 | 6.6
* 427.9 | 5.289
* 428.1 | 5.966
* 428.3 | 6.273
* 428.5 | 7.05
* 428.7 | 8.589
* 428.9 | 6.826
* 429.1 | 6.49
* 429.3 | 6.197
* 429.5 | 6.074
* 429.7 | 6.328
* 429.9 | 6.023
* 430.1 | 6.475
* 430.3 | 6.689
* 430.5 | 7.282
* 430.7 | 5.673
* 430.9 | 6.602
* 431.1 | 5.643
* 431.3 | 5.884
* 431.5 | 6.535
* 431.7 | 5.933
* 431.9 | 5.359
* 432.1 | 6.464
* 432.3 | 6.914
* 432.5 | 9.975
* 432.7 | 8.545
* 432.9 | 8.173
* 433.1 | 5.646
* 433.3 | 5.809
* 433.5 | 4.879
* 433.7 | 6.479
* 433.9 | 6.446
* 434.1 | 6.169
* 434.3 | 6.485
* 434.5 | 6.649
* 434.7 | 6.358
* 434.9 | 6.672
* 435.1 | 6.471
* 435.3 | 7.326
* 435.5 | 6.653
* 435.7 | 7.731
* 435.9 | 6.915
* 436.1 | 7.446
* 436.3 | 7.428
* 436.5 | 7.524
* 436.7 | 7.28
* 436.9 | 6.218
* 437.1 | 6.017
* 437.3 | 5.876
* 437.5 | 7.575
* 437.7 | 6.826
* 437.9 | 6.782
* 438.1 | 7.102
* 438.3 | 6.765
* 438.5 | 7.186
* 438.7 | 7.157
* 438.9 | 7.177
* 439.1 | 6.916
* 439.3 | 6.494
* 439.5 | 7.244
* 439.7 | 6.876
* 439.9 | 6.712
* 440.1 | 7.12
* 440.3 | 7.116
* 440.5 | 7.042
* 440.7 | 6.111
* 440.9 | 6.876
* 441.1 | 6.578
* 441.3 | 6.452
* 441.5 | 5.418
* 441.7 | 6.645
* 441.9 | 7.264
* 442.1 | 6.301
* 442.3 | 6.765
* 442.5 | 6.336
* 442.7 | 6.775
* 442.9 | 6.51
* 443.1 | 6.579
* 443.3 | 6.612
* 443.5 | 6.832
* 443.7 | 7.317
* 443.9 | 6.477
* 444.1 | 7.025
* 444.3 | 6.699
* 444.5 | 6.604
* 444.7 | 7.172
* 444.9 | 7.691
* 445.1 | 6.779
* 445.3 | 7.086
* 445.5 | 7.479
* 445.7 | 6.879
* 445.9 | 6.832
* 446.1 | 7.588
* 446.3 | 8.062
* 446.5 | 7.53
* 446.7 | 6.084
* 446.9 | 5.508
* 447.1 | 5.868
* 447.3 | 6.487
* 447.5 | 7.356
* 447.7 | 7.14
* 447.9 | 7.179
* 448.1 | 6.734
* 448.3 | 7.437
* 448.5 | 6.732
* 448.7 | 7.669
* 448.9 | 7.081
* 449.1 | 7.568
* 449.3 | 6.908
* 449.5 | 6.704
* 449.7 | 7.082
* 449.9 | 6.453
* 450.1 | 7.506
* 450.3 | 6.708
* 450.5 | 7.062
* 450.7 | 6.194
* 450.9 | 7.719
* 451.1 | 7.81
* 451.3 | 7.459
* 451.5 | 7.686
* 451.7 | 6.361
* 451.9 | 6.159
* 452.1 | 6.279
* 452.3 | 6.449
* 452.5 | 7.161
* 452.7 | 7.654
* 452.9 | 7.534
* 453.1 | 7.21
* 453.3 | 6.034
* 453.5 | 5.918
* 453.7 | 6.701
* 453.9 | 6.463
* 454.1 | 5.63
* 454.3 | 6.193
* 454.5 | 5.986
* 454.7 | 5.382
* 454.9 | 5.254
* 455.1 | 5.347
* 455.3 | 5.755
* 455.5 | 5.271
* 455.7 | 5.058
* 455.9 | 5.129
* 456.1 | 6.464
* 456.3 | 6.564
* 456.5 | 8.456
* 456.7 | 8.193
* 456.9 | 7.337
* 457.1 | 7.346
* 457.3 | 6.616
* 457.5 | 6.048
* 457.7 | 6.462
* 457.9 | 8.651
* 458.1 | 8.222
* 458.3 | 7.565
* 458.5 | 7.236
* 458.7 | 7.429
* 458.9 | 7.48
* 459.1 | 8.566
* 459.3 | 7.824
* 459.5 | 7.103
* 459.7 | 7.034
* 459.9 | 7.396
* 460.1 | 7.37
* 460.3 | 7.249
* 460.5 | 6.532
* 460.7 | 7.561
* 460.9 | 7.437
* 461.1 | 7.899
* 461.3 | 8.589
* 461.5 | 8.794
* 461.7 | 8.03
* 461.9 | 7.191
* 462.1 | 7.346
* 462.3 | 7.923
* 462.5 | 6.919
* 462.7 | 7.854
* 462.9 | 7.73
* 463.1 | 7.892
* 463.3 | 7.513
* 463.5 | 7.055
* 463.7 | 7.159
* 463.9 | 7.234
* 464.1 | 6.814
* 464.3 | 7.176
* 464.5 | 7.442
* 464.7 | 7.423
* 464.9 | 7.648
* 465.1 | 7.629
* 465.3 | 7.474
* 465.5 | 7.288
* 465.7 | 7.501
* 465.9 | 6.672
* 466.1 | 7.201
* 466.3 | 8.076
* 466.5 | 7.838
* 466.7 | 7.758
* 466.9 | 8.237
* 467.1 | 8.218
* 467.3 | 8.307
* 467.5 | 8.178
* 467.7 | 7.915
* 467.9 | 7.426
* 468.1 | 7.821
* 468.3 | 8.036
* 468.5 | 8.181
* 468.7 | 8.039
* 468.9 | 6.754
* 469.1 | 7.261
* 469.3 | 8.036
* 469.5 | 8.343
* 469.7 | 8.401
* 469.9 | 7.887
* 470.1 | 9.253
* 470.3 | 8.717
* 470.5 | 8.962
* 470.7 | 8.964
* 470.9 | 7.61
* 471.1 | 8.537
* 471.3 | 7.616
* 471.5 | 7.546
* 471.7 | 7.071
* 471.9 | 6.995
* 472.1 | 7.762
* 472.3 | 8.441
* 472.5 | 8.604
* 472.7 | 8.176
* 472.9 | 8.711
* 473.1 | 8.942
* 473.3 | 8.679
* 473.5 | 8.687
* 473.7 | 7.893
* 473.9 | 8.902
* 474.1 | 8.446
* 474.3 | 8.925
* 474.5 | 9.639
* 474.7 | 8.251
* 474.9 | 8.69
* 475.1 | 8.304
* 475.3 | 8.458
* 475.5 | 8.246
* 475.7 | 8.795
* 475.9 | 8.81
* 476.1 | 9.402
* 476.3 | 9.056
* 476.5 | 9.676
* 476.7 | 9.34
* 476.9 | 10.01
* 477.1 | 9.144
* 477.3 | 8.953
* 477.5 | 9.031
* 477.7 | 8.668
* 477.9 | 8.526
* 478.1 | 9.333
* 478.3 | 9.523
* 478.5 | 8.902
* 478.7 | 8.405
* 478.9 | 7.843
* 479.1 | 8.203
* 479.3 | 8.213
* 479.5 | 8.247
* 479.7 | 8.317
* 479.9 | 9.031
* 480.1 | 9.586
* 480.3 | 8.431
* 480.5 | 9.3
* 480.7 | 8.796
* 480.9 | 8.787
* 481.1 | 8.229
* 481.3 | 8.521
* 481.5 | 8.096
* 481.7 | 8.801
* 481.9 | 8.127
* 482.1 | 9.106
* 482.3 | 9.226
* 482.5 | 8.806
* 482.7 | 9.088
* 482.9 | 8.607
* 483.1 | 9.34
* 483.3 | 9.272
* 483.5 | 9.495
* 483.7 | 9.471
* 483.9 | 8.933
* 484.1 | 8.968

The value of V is 0.31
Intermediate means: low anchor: 6.82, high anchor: 7.6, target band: 5.51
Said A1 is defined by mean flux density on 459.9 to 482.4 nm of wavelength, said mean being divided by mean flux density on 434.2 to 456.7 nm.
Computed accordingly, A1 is 1.21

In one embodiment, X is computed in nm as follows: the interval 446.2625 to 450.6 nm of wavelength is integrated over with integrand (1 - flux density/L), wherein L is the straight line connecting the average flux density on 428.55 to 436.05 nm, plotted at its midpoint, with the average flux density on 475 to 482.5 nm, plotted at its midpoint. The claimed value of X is 0.268 nm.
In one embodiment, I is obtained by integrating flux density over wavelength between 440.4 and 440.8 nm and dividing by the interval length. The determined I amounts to 6.58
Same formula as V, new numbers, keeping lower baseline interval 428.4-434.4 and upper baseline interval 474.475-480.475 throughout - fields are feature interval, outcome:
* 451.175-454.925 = 0.17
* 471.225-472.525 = 0.12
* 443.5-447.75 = 0.05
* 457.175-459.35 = 0.06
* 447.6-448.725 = 0.04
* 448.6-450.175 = 0.05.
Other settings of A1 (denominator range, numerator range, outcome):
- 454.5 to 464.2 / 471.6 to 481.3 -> 1.21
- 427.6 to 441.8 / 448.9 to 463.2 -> 1.05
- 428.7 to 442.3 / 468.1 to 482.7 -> 1.27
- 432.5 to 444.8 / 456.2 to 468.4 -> 1.11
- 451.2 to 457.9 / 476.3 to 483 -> 1.36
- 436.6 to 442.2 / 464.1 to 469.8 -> 1.14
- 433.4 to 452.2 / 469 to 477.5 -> 1.25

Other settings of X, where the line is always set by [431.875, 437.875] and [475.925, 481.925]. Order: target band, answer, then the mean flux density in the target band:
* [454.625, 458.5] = 0.599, 6.61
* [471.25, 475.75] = 0.126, 8.34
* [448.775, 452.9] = 0.292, 7.02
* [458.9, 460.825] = 0.133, 7.41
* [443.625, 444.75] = 0.061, 6.86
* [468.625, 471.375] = 0.080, 8.18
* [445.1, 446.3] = 0.017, 7.21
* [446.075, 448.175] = 0.154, 6.84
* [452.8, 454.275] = 0.229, 6.48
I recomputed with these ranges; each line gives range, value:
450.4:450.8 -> 6.63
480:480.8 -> 9.03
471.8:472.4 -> 7.73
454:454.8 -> 5.8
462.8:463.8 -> 7.47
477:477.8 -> 8.95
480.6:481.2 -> 8.6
